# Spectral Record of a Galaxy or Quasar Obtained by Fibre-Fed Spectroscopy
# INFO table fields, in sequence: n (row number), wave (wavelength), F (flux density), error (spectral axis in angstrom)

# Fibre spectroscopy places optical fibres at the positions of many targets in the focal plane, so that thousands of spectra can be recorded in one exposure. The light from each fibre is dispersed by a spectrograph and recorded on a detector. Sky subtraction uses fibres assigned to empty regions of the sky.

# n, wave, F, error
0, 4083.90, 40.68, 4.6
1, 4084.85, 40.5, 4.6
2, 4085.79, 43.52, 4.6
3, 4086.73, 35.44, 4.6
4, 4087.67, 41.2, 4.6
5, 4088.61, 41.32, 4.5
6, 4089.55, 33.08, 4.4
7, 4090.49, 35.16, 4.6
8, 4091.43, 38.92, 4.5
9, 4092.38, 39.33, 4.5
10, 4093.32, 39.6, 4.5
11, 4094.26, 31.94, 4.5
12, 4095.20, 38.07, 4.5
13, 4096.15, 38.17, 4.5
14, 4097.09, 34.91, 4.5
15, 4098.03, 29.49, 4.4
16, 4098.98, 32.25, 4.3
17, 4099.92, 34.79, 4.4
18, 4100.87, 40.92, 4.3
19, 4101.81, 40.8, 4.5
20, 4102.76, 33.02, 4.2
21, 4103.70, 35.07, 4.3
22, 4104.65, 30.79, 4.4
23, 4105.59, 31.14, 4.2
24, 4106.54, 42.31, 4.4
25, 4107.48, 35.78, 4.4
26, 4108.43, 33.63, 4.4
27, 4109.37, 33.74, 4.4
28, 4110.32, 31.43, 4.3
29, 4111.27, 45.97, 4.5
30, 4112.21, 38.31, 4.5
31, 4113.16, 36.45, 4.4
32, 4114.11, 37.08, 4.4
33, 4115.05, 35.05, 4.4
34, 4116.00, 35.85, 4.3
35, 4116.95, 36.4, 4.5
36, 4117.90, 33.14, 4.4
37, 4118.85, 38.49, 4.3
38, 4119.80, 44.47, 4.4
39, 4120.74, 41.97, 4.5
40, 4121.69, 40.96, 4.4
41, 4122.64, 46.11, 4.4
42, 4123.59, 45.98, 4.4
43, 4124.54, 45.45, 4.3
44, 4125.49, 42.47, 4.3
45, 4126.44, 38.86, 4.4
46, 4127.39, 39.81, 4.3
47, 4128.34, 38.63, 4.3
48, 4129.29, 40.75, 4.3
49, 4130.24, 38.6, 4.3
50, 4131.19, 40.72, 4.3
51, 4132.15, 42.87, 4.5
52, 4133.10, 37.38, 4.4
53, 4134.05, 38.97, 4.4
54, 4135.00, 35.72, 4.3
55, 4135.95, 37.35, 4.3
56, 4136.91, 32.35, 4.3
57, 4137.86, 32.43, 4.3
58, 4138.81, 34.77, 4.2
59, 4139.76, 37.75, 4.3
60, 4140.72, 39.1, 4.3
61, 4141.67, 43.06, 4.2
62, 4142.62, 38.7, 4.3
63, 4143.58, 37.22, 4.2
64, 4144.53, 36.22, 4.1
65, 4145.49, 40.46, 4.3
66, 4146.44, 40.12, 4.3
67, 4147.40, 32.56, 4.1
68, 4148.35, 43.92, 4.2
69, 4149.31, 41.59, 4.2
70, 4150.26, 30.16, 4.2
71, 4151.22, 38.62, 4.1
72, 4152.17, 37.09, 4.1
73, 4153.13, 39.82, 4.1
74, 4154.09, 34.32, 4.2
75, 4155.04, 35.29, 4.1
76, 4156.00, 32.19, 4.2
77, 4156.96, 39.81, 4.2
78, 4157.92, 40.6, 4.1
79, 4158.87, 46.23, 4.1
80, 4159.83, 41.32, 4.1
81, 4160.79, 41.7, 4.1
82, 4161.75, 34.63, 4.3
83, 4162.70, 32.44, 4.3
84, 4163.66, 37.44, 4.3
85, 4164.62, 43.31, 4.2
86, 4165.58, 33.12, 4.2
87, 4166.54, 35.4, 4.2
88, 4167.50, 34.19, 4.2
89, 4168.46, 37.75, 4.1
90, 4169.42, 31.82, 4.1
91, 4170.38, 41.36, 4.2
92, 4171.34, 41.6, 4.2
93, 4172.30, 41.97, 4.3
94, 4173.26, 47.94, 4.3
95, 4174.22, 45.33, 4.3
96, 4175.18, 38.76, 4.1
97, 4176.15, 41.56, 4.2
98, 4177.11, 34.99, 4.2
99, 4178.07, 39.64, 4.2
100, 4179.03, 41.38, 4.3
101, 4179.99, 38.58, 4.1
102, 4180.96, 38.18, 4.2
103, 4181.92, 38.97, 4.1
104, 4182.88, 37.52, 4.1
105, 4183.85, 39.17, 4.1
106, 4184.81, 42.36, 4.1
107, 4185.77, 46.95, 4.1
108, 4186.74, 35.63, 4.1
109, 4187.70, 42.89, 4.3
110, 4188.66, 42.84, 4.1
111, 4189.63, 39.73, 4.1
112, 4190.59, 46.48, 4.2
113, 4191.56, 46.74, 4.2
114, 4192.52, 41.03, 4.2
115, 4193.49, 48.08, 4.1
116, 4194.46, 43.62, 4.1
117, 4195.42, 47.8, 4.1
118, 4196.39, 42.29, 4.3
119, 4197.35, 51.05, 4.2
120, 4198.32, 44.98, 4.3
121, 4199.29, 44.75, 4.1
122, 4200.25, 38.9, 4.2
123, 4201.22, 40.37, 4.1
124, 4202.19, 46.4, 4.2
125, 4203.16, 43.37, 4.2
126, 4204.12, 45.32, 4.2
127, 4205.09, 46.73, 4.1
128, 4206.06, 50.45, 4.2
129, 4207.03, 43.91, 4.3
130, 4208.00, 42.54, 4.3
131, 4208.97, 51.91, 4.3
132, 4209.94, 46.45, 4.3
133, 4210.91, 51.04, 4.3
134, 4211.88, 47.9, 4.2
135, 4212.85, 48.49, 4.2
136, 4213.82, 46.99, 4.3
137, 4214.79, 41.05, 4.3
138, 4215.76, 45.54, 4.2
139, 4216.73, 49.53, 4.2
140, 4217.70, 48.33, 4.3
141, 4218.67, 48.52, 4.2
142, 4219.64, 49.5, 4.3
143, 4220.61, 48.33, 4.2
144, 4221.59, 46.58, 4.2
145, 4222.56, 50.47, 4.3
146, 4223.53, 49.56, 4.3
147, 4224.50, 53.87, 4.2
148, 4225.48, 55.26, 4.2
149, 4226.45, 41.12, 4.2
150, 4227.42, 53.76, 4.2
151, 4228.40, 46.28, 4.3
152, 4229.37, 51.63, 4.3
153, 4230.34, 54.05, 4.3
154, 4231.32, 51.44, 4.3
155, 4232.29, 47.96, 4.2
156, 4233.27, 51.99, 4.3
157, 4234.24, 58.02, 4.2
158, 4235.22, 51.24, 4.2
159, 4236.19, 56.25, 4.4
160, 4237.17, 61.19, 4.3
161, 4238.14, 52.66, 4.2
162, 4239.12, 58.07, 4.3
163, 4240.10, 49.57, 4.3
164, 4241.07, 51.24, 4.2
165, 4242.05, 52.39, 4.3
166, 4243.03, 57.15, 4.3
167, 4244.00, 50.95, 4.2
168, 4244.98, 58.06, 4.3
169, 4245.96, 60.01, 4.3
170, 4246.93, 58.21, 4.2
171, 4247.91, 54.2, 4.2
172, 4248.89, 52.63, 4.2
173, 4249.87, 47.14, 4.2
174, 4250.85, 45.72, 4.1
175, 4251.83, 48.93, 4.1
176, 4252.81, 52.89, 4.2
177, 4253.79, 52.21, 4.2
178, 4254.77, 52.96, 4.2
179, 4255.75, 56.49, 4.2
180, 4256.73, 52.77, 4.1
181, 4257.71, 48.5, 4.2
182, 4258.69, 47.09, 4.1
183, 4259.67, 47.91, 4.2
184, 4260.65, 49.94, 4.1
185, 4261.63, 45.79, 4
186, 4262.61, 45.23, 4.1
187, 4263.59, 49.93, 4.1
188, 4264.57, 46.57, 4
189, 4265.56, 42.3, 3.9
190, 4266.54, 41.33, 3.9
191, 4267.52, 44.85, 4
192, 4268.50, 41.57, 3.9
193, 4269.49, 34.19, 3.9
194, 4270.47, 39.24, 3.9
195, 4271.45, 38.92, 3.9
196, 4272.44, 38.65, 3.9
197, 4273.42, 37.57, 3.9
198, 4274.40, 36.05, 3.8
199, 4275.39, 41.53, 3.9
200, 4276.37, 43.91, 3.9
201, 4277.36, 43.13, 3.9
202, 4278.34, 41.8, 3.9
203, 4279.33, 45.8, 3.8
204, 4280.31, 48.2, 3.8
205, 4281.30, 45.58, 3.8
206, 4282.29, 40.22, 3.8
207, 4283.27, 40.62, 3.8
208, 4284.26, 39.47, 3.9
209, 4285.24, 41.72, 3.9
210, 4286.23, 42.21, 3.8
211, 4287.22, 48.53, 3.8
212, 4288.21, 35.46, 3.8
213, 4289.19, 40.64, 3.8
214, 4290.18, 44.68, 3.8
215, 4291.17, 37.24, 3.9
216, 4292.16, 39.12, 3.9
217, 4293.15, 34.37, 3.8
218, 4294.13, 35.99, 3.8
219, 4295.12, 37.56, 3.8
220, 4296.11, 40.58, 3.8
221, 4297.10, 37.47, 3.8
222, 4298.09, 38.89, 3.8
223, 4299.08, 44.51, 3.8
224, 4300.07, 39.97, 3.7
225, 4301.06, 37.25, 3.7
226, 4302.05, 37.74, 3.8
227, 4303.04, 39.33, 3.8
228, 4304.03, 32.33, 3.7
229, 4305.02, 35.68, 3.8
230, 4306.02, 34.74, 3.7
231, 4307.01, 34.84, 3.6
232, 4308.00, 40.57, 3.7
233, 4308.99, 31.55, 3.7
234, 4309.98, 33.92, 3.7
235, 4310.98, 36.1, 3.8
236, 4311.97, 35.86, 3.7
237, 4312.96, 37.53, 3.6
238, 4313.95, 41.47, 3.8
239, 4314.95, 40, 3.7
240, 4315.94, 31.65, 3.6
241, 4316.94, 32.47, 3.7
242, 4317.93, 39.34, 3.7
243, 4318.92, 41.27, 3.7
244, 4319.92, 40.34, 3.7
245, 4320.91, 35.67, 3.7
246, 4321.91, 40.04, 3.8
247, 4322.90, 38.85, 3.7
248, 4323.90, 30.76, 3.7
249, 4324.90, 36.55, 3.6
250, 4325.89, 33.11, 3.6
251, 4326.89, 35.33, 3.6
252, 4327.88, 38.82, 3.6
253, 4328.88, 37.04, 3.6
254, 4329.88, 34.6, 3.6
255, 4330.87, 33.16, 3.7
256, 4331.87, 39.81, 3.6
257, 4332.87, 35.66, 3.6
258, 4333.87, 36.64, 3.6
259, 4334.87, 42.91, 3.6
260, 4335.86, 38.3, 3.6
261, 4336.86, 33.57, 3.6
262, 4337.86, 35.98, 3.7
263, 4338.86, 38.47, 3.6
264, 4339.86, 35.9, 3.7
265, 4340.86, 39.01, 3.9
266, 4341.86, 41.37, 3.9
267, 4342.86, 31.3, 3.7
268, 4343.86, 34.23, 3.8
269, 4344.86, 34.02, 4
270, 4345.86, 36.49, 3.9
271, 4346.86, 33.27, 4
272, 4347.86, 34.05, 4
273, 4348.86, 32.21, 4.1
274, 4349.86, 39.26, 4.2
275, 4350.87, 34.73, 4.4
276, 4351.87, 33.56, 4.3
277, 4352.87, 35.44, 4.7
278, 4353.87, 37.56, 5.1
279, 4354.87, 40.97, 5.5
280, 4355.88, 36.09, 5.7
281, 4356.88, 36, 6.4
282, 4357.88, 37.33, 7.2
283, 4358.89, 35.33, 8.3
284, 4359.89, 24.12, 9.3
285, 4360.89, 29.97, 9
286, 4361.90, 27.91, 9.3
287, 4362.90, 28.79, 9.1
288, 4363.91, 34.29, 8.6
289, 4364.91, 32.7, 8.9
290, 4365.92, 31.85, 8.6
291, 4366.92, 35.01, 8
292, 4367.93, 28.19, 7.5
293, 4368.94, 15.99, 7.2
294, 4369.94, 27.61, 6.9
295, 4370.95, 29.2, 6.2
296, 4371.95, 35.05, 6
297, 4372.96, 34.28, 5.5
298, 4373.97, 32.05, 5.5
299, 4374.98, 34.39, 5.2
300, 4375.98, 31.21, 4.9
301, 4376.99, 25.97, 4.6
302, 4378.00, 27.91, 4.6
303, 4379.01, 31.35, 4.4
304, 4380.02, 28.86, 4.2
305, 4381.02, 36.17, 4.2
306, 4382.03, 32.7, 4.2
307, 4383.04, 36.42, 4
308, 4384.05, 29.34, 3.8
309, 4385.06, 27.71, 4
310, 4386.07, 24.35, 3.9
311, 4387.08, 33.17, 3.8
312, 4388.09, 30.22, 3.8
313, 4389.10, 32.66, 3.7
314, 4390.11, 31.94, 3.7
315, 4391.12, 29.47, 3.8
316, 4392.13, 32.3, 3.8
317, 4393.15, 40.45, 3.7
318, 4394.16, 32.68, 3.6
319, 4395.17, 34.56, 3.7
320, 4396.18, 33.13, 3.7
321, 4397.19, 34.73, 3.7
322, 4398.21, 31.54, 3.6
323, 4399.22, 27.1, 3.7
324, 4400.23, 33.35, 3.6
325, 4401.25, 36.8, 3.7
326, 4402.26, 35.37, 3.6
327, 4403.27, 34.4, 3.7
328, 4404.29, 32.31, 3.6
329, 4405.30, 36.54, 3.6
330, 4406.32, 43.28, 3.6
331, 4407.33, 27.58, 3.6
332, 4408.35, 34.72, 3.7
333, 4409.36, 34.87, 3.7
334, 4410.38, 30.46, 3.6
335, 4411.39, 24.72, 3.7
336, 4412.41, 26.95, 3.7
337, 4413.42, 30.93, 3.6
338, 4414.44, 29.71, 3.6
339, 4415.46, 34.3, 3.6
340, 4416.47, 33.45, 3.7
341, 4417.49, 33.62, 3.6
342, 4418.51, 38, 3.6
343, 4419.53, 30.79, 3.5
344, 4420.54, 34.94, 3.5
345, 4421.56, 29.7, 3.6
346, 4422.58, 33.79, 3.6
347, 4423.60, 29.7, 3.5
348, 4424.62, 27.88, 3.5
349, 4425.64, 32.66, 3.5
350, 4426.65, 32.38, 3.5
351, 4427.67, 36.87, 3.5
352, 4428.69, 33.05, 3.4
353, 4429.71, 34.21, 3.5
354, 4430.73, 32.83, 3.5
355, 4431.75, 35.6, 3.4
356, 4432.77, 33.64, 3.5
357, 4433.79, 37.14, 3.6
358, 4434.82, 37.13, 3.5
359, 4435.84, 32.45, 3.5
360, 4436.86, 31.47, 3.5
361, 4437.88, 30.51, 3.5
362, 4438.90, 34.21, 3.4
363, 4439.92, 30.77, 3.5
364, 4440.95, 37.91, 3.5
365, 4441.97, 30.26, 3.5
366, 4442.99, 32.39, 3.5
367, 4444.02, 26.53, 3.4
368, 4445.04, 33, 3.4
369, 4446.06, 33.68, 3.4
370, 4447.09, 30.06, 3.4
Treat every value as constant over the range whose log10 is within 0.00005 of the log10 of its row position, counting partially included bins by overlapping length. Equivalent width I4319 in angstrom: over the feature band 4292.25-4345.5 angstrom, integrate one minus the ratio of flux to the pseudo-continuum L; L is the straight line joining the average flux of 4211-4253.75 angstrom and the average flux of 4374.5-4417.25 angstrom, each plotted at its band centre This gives 5.5 angstrom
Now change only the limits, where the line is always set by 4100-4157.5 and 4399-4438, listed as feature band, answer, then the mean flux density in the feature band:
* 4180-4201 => -3.3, 42.7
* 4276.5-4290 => -2.8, 42.6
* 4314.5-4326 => -0.7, 36.8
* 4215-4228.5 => -4.7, 49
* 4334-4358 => -1.4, 36.3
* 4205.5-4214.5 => -2.7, 47.6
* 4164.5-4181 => -0.9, 39.2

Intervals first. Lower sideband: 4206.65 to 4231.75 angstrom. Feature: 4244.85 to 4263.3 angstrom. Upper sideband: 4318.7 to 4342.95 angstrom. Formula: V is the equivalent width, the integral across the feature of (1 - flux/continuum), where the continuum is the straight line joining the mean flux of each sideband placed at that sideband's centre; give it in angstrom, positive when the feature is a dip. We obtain -2.6 angstrom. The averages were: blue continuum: 48.6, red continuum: 37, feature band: 51.3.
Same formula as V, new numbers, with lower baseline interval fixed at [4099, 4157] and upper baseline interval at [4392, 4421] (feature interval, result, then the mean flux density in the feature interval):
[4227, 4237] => -4.53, 52.5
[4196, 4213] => -4.32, 45.9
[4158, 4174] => -0.77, 39.1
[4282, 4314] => -3.03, 38.4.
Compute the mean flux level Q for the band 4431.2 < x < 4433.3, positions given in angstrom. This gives 34.6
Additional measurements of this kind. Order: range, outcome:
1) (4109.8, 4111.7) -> 38.3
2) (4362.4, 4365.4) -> 31.9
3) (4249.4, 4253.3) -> 48.6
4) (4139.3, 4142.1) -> 39.9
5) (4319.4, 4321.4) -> 38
